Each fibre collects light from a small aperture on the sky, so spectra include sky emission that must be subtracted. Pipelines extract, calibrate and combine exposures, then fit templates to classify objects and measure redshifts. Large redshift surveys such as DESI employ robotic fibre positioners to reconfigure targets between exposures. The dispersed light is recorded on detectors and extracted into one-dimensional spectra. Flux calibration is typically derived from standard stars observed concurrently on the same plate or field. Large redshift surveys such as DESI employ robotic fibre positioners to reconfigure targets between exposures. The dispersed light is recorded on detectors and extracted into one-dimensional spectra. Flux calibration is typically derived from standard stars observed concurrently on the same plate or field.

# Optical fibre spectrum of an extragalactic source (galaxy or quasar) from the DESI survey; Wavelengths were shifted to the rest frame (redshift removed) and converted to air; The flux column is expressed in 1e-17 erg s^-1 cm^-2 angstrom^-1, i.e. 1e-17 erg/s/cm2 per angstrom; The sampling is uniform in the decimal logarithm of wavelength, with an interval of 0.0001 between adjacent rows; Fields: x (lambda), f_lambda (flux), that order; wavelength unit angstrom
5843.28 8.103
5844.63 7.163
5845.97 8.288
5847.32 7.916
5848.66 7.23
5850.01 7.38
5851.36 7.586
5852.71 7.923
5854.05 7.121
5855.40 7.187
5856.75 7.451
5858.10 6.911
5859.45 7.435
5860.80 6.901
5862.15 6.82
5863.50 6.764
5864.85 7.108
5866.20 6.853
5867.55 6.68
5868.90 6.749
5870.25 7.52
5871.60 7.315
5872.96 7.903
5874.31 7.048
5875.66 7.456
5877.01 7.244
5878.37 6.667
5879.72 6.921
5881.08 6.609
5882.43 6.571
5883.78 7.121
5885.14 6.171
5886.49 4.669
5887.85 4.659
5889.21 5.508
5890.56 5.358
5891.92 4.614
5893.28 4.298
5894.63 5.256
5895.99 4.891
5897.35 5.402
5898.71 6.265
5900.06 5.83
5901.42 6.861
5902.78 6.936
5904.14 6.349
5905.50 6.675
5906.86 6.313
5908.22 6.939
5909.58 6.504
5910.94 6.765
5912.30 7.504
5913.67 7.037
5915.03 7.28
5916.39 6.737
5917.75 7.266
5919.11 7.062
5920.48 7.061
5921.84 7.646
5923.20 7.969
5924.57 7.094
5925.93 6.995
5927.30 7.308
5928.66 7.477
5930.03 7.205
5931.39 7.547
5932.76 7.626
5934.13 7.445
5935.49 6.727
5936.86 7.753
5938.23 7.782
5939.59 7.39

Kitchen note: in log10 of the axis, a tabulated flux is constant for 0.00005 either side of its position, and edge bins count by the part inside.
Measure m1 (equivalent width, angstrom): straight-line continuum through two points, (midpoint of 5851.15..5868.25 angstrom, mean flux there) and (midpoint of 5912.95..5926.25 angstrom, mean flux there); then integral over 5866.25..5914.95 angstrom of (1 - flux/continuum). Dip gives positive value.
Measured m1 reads 5.4 angstrom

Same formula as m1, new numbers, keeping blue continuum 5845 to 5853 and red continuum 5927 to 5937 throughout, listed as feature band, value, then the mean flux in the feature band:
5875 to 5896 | 4.58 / 5.9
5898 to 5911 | 1.64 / 6.53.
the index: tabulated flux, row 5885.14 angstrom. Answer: 6.171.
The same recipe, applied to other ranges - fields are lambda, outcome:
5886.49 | 4.669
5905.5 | 6.675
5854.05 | 7.121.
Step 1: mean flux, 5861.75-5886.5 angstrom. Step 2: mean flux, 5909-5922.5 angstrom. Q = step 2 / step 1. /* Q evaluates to 1.0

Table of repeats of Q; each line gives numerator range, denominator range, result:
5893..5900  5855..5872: 0.76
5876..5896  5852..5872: 0.82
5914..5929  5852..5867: 1.02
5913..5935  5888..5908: 1.27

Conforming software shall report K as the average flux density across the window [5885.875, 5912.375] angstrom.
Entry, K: 5.85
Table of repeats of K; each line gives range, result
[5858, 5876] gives 7.1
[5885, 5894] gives 4.97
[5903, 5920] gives 6.87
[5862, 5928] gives 6.58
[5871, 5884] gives 7.08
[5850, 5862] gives 7.29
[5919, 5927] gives 7.32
